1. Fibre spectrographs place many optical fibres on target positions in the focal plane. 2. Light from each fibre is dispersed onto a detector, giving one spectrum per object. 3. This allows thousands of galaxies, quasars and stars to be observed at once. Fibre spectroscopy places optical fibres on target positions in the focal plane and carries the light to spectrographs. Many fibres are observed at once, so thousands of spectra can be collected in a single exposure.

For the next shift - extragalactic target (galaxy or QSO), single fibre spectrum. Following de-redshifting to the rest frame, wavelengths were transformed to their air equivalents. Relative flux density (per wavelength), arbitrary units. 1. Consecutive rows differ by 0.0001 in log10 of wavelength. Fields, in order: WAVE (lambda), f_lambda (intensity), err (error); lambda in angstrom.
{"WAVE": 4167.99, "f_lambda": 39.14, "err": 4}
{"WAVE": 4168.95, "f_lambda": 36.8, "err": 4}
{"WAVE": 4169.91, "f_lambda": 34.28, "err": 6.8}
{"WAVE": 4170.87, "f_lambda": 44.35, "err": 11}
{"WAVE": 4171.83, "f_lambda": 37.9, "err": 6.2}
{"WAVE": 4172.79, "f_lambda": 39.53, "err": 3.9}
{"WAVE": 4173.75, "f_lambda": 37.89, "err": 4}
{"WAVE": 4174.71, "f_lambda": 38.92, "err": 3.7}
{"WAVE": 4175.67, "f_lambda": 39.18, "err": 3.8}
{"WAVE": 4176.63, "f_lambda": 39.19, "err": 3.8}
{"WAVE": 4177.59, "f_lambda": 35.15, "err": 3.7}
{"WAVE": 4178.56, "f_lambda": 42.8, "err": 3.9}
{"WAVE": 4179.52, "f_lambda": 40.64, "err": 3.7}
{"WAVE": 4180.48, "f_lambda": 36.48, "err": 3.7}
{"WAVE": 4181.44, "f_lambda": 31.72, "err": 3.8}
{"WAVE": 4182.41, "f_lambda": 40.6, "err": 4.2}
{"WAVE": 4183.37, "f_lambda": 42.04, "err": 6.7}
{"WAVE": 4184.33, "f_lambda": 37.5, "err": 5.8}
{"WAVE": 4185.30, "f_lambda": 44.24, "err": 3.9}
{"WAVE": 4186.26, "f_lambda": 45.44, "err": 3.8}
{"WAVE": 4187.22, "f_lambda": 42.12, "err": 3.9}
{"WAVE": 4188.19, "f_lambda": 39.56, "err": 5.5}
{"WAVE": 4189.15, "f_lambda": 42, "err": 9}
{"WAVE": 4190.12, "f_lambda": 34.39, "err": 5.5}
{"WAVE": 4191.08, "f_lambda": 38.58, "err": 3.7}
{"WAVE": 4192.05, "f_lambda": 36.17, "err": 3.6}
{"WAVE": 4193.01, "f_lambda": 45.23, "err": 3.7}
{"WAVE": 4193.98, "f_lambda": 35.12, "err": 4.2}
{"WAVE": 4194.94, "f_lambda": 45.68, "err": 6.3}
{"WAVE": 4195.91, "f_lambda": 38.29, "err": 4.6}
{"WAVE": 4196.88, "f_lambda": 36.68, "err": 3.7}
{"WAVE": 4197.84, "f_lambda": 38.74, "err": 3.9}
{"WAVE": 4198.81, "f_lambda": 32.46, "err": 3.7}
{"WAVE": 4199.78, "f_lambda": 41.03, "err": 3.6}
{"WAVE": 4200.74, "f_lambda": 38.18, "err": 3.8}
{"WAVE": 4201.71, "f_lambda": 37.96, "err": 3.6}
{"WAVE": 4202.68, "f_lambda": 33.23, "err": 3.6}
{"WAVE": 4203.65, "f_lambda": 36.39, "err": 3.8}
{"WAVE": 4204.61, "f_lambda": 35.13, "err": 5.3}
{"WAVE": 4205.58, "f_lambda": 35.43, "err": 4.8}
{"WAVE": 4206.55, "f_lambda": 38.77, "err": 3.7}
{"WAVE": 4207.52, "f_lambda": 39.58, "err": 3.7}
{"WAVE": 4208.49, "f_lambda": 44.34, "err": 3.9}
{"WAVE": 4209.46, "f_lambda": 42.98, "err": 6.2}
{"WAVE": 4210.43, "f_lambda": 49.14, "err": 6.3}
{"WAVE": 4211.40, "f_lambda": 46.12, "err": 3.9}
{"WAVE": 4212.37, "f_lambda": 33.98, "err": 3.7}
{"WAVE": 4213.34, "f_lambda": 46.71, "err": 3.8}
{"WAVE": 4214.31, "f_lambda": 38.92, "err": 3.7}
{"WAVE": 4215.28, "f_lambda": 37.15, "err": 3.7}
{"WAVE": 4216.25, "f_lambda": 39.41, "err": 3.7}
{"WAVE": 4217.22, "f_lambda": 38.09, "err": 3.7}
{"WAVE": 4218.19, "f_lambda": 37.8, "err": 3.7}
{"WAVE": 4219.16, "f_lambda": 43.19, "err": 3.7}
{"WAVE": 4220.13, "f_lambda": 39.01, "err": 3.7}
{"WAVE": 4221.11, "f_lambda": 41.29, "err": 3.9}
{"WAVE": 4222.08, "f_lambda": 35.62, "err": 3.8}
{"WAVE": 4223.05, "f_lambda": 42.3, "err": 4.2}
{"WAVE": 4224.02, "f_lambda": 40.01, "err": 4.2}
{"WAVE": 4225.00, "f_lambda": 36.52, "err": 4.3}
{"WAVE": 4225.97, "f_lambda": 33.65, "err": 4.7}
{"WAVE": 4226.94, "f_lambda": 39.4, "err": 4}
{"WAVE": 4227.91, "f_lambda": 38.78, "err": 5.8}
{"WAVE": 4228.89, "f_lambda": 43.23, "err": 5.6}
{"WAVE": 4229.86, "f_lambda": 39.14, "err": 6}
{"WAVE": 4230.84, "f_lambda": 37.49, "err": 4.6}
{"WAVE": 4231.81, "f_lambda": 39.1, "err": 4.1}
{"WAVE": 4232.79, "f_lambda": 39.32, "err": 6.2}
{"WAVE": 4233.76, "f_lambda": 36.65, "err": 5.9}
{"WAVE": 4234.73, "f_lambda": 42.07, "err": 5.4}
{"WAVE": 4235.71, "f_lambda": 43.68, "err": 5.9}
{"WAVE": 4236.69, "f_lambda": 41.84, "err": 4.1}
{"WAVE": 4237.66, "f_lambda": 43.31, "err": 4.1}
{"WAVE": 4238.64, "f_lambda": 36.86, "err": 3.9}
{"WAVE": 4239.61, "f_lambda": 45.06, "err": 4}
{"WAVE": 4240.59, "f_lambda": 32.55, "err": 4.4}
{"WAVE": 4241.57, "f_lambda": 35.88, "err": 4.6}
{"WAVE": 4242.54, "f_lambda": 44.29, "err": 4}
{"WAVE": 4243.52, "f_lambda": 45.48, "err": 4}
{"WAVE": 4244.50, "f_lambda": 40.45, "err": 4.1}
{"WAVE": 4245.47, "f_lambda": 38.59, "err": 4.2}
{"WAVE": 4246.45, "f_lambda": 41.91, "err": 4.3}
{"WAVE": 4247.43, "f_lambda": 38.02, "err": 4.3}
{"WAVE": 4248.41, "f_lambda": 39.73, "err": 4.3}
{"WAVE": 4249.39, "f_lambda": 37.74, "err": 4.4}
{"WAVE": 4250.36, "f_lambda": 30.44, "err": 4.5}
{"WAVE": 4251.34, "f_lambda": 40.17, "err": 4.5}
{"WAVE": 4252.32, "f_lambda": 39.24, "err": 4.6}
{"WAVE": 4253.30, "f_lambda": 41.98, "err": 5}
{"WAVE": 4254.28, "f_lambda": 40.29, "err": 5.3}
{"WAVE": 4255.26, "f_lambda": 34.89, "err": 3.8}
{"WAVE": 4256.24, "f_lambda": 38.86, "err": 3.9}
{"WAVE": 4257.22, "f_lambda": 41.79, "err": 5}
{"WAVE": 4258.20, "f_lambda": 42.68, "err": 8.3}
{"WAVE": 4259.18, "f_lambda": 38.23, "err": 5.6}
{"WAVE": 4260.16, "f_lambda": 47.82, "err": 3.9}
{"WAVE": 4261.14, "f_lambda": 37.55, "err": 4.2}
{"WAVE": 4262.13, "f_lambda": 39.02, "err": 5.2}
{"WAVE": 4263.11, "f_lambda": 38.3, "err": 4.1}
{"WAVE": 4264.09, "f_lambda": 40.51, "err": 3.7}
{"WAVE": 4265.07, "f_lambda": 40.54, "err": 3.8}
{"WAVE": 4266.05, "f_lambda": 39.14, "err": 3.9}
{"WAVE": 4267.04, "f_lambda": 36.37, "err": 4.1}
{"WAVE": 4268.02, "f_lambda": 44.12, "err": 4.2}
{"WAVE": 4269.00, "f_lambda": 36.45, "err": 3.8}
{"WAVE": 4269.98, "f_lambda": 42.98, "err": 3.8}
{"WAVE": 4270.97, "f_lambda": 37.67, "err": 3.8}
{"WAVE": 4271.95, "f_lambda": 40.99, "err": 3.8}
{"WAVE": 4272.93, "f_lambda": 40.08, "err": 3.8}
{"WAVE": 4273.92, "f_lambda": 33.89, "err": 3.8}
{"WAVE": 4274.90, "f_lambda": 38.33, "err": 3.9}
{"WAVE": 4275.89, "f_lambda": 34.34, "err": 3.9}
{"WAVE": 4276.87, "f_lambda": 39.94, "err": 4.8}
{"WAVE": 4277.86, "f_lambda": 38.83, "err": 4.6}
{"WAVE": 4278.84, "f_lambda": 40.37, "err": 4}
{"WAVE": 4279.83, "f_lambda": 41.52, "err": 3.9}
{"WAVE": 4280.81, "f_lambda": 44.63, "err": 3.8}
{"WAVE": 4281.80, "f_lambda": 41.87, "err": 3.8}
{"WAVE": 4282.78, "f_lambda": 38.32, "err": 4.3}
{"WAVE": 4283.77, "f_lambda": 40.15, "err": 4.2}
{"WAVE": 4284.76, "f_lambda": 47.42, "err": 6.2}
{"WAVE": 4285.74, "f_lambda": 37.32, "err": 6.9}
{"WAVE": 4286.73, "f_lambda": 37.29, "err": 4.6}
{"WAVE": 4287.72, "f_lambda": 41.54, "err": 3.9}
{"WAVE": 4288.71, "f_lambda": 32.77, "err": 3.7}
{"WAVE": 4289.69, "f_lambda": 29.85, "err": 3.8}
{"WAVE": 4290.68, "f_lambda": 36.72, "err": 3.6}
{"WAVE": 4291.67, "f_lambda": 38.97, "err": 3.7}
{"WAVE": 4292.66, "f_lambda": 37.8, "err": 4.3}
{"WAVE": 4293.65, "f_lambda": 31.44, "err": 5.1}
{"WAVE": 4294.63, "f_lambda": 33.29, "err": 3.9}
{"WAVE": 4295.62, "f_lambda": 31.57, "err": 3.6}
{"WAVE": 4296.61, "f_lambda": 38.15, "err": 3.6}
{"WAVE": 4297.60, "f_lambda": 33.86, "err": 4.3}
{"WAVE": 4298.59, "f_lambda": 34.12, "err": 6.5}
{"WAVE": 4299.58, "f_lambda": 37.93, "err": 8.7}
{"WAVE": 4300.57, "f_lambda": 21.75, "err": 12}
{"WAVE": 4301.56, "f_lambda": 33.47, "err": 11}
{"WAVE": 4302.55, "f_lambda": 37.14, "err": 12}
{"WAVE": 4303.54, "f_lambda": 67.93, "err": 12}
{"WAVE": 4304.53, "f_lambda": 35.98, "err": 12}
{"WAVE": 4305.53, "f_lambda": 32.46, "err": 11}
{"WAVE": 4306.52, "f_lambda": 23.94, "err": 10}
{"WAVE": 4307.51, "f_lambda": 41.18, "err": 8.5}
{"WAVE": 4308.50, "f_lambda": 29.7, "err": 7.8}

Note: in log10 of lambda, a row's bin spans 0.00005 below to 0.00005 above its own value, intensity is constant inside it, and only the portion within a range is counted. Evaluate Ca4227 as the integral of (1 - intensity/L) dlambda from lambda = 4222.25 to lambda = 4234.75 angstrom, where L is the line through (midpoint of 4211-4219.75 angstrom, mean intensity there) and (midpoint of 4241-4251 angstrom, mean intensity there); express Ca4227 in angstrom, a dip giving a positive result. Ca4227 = 0.3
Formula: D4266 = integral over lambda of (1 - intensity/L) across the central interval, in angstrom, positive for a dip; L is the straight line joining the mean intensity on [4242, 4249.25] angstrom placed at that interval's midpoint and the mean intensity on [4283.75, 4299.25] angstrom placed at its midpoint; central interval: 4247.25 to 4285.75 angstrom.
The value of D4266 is -0.8 angstrom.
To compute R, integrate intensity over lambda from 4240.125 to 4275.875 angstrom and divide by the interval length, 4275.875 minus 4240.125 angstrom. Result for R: 39.3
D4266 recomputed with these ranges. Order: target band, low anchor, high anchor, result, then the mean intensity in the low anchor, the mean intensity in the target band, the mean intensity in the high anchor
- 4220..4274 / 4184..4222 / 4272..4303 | -1.9 angstrom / 39.6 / 39.6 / 37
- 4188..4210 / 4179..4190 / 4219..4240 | 0.8 angstrom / 40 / 38.5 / 39.8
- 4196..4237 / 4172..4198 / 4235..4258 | 0.3 angstrom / 39.4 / 39.3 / 39.8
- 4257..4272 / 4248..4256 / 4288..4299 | -1.3 angstrom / 38.1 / 40.2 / 34.6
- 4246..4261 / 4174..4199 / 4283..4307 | -0.8 angstrom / 39.3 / 39.5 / 36.4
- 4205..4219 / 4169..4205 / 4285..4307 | -0.9 angstrom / 38.8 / 40.6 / 35.8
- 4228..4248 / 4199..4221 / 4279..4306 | -0.7 angstrom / 39.6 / 40.2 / 37.6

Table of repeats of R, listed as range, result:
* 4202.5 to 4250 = 39.7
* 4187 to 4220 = 39.3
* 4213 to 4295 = 39.2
